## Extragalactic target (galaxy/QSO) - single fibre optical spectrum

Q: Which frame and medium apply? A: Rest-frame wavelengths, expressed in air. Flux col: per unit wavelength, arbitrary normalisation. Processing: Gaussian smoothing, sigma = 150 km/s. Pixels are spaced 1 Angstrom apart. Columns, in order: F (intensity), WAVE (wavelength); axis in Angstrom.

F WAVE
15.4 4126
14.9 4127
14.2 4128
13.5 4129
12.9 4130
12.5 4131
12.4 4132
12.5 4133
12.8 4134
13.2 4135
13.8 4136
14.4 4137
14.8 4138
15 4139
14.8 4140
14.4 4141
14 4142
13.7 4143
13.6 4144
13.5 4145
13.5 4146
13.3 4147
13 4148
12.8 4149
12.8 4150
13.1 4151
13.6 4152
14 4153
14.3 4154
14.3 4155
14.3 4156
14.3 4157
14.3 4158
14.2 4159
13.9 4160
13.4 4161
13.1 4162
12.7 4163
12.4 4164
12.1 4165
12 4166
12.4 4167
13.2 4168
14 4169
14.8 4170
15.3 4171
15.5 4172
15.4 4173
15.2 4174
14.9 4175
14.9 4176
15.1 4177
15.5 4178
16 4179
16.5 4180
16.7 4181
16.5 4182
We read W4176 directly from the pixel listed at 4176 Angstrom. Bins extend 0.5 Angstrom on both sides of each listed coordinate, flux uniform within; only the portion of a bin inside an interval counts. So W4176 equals 14.9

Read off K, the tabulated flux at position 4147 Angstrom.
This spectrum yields 13.3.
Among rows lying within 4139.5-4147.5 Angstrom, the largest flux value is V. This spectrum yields 14.8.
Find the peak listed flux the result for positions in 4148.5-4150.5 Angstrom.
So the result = 12.8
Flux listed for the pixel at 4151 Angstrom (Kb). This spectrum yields 13.1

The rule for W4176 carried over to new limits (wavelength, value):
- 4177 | 15.1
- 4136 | 13.8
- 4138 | 14.8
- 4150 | 12.8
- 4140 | 14.8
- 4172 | 15.5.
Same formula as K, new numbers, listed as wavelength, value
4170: 14.8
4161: 13.4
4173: 15.4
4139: 15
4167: 12.4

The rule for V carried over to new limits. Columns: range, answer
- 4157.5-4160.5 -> 14.3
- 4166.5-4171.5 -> 15.3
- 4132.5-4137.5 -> 14.4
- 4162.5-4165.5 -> 12.7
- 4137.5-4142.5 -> 15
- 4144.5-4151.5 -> 13.5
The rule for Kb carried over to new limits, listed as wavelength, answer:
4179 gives 16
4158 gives 14.3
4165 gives 12.1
